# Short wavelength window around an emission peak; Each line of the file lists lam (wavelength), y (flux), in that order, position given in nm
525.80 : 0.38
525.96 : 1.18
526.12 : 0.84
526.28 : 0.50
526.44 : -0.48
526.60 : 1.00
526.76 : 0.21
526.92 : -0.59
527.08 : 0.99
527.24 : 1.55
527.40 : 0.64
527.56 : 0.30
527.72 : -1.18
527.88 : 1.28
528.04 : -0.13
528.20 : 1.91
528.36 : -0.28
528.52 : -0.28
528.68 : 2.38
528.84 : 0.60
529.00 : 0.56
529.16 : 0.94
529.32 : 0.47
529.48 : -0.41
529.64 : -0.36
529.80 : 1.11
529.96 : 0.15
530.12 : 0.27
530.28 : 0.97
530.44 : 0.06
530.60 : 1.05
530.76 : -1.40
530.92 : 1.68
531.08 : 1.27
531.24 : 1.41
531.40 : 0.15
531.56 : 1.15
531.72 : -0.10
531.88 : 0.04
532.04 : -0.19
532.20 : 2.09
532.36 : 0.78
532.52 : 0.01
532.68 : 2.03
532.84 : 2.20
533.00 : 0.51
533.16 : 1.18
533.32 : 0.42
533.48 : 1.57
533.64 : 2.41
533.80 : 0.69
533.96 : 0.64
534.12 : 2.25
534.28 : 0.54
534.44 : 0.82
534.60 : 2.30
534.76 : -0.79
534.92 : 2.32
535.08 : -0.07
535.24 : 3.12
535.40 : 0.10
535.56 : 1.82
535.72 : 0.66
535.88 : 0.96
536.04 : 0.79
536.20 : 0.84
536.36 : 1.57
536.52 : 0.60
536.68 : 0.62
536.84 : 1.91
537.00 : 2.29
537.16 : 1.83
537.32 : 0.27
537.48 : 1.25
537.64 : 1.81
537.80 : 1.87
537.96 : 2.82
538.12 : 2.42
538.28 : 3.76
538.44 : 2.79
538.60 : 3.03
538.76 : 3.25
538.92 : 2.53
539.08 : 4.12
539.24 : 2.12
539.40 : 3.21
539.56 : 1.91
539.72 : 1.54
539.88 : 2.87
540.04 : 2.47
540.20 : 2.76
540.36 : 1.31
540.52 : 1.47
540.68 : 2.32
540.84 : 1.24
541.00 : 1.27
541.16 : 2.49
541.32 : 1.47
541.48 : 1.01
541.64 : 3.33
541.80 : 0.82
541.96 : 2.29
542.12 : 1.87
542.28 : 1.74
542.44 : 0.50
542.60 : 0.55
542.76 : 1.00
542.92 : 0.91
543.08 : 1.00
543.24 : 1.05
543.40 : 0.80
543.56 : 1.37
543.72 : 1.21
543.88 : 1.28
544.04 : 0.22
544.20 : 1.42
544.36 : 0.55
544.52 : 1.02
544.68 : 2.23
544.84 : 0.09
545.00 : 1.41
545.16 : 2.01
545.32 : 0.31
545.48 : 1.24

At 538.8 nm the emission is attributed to C IV 1549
